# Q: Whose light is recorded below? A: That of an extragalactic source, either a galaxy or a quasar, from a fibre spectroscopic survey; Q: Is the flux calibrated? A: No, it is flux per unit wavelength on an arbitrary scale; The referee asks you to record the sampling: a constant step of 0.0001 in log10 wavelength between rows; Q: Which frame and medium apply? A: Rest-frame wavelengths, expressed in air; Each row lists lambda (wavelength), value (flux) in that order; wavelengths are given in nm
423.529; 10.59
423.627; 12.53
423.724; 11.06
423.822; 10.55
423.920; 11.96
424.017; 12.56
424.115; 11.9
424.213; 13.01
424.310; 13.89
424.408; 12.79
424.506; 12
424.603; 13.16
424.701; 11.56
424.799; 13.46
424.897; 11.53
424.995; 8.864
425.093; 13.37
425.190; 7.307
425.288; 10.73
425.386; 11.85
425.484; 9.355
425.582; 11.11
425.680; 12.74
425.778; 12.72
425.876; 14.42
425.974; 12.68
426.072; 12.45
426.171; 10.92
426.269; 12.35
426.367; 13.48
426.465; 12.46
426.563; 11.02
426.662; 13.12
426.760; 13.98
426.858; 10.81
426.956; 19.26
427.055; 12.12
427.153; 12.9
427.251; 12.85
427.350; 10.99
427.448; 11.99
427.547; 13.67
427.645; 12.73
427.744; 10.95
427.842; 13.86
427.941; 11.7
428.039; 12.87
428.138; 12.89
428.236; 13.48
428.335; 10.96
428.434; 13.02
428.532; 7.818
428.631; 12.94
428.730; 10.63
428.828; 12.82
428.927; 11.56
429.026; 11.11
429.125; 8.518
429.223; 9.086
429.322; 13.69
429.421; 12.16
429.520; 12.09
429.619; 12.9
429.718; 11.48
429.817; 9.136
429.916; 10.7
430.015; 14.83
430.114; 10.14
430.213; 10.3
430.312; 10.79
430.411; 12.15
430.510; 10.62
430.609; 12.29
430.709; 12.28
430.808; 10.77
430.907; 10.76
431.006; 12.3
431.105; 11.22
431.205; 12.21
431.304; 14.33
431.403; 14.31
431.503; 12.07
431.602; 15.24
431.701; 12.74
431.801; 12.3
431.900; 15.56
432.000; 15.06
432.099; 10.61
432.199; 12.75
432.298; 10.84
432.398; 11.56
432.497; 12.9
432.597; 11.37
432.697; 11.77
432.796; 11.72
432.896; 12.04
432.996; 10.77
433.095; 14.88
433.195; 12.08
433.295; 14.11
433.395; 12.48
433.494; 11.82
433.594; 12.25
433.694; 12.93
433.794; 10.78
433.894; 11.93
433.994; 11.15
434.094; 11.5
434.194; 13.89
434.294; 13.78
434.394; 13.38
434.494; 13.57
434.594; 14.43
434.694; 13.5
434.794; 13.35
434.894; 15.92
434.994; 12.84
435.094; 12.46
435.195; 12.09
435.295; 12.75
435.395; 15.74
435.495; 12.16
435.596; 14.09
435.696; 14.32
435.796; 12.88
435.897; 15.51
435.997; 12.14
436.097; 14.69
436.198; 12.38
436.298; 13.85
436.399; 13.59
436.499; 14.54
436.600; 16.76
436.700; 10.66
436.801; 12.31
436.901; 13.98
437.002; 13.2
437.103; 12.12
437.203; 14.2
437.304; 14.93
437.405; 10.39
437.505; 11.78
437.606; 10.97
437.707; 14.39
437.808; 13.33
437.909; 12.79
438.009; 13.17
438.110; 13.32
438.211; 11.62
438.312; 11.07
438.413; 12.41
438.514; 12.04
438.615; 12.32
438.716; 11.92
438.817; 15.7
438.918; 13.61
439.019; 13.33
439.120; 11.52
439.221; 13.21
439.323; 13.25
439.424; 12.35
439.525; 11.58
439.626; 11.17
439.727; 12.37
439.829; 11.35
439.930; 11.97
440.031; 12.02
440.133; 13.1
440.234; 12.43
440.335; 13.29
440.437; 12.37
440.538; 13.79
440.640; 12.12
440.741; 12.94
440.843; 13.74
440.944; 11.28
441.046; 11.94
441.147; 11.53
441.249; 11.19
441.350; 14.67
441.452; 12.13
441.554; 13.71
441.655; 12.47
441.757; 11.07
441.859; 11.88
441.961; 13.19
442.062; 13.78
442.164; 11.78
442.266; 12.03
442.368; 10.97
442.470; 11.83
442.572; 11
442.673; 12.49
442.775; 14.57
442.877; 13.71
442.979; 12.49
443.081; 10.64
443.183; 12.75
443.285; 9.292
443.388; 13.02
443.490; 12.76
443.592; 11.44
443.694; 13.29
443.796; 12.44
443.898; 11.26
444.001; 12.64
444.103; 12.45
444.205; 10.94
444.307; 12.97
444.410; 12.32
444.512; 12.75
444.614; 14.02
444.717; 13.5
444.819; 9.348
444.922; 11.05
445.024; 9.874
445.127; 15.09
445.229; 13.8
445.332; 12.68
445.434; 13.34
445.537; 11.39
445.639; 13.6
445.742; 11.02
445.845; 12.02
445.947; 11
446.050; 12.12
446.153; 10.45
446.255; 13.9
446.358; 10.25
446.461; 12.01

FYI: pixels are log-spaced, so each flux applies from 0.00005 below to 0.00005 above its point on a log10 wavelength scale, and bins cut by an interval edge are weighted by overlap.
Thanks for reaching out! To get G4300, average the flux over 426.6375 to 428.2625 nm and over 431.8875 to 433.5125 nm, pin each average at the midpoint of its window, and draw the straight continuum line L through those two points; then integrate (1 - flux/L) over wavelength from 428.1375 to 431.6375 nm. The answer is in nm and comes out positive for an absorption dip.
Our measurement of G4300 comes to 0.27 nm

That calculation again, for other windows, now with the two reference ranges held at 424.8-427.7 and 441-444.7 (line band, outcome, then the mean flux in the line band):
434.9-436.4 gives -0.15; 13.5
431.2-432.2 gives -0.10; 13.5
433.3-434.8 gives -0.06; 12.7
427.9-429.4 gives 0.08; 11.6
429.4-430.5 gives 0.07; 11.5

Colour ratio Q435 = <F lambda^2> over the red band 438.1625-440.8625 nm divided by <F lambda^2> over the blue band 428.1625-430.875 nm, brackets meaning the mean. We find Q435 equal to 1.15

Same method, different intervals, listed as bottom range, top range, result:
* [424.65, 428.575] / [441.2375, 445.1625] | 1.09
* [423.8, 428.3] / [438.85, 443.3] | 1.08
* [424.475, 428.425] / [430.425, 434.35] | 1.04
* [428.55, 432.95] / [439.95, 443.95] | 1.09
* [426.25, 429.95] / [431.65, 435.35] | 1.08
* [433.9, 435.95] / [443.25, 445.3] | 0.95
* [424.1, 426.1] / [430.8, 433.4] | 1.09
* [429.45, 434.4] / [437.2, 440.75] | 1.06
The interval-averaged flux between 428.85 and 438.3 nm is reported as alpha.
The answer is 12.6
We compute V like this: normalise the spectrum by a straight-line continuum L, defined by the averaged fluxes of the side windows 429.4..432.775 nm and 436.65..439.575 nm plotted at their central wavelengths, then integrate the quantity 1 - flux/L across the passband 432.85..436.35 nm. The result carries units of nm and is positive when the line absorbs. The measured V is -0.20 nm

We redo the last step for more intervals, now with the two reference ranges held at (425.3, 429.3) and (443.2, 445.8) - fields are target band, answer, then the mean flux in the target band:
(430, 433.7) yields -0.042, 12.3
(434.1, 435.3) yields -0.124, 13.5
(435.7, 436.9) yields -0.139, 13.6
